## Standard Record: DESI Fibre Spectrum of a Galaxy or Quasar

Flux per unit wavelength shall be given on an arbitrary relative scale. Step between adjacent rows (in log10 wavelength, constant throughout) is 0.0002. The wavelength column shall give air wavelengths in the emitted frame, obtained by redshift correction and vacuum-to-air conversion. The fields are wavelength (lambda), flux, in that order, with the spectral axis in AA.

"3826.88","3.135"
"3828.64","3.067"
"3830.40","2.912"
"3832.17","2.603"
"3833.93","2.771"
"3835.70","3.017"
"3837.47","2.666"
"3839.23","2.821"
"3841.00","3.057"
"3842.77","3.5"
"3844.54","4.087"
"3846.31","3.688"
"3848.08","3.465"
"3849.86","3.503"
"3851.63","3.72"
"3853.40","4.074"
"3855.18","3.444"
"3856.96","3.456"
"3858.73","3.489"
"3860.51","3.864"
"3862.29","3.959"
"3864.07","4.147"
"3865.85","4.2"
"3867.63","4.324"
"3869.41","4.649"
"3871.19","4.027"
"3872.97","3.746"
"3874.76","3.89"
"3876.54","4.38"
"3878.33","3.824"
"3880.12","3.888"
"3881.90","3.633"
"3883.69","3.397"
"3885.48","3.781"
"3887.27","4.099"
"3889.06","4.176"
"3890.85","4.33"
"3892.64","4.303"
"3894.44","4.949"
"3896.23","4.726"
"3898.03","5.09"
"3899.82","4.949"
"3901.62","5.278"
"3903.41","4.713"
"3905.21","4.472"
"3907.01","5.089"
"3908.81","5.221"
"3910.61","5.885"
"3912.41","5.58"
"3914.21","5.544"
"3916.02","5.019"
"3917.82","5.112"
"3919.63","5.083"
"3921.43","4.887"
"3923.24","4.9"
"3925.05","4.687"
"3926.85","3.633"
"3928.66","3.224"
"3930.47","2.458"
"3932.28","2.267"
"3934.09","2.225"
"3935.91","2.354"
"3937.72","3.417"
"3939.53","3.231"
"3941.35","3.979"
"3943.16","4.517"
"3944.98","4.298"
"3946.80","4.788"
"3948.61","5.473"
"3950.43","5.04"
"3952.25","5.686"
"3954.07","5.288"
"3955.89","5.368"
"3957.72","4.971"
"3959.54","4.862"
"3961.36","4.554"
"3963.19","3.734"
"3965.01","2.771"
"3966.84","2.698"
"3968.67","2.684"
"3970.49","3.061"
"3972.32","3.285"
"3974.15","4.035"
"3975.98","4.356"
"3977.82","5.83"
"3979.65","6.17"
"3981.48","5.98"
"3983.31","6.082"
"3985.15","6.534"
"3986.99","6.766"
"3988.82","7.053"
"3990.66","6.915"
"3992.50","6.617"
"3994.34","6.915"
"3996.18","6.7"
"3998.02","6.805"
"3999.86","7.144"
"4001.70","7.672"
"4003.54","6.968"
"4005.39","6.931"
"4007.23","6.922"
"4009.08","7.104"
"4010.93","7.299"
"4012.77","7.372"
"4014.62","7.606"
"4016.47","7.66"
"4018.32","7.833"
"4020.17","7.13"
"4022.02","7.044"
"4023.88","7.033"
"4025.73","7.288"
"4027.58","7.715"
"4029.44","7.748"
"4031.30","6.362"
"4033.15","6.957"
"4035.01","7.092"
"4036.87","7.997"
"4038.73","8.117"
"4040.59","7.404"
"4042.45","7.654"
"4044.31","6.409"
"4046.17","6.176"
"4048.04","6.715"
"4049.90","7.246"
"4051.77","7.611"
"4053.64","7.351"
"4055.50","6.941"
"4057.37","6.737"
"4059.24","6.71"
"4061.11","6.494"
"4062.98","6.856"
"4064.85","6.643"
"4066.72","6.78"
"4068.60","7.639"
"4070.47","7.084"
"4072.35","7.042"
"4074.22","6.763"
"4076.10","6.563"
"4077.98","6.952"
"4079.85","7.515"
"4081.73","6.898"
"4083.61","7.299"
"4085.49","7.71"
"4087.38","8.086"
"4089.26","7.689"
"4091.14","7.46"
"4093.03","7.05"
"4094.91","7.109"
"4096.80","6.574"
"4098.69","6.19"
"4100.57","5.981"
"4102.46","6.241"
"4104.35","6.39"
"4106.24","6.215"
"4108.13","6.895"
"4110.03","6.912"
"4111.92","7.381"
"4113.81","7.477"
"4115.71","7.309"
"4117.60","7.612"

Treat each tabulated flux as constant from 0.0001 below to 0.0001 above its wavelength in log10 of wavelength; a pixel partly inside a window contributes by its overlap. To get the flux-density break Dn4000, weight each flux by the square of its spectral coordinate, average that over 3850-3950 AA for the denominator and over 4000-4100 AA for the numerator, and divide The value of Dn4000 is 1.83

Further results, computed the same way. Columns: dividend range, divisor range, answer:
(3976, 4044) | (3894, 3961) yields 1.61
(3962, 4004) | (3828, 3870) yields 1.67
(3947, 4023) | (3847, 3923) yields 1.41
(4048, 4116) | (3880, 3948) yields 1.77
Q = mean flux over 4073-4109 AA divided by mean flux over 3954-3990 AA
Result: 1.44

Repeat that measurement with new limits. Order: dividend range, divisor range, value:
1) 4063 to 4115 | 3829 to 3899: 1.84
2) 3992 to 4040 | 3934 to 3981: 1.71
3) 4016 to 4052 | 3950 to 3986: 1.56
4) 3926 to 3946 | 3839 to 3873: 0.86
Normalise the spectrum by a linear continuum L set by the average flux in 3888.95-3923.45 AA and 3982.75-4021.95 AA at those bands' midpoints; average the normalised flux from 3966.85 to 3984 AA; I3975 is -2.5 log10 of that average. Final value 0.402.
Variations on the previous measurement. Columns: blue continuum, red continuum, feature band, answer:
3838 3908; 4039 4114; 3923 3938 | 0.47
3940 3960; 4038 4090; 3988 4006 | -0.20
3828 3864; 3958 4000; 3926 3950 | 0.30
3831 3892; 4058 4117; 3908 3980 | 0.14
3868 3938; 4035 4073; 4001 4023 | -0.16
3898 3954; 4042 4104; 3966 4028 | -0.11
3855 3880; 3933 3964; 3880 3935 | -0.07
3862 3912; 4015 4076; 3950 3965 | 0.17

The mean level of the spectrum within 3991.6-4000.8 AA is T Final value 6.84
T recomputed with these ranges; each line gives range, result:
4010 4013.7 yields 7.34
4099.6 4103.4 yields 6.12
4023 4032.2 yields 7.23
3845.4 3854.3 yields 3.69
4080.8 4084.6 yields 7.11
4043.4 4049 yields 6.44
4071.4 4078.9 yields 6.83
